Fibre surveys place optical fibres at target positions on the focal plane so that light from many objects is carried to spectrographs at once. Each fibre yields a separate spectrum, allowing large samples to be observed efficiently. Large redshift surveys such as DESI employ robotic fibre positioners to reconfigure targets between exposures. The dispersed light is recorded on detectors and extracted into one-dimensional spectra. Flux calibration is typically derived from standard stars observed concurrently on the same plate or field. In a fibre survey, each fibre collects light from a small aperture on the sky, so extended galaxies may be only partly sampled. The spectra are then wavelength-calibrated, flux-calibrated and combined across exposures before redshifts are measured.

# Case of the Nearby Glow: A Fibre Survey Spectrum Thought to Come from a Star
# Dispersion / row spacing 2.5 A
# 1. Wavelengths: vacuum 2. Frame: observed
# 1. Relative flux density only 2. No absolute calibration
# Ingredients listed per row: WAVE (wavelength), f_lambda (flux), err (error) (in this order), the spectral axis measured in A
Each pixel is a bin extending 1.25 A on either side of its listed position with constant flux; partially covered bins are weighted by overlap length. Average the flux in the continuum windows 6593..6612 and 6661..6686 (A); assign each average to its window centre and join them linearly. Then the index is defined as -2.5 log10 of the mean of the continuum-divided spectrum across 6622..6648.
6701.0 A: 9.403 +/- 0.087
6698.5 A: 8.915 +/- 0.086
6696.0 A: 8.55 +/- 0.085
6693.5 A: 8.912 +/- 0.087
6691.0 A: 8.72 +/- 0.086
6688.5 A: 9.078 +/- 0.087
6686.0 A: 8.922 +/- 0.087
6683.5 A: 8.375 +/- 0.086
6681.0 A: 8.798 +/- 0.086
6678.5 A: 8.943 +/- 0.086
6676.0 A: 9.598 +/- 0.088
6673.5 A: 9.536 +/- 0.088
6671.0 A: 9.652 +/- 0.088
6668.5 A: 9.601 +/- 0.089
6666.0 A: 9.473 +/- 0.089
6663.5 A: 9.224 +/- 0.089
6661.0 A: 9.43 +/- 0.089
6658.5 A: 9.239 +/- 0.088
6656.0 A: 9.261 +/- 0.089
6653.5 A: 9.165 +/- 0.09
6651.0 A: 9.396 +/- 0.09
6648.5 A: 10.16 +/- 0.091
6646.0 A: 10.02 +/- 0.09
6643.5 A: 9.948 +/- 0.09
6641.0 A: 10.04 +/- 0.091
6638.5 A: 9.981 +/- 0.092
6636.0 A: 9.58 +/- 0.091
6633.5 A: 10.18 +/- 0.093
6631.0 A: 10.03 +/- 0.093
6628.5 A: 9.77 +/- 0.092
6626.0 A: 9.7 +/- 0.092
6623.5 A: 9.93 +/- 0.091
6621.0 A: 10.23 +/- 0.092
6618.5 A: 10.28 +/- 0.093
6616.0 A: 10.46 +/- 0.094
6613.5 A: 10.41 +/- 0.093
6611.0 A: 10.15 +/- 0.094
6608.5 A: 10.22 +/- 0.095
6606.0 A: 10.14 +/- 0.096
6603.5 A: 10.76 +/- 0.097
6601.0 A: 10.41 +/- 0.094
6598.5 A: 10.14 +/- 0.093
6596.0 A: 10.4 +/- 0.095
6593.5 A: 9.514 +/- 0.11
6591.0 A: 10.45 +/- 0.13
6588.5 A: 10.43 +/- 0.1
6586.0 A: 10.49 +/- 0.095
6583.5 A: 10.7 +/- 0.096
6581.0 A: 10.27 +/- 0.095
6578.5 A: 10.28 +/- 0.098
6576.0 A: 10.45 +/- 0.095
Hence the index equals -0.016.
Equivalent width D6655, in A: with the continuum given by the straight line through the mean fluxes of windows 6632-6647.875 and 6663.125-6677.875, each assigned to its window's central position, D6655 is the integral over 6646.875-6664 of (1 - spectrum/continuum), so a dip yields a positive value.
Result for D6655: 0.5 A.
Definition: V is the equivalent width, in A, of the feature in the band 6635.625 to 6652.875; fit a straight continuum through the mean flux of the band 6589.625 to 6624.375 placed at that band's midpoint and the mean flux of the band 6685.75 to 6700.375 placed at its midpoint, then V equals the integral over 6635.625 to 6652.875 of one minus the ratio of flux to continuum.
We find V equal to -0.38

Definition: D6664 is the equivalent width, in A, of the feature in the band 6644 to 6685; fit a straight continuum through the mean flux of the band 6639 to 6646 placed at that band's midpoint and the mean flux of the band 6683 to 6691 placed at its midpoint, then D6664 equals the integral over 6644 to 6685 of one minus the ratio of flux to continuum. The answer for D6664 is 0.2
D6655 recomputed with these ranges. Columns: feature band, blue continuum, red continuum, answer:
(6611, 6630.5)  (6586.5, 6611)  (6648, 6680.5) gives -0.25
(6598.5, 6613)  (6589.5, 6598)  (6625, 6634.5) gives -0.38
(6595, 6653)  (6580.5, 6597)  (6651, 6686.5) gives -1.42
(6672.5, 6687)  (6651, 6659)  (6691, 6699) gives -0.11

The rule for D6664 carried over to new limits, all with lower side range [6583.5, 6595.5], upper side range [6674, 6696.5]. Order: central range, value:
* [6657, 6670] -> -0.2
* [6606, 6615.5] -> -0.3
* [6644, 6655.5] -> -0.3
